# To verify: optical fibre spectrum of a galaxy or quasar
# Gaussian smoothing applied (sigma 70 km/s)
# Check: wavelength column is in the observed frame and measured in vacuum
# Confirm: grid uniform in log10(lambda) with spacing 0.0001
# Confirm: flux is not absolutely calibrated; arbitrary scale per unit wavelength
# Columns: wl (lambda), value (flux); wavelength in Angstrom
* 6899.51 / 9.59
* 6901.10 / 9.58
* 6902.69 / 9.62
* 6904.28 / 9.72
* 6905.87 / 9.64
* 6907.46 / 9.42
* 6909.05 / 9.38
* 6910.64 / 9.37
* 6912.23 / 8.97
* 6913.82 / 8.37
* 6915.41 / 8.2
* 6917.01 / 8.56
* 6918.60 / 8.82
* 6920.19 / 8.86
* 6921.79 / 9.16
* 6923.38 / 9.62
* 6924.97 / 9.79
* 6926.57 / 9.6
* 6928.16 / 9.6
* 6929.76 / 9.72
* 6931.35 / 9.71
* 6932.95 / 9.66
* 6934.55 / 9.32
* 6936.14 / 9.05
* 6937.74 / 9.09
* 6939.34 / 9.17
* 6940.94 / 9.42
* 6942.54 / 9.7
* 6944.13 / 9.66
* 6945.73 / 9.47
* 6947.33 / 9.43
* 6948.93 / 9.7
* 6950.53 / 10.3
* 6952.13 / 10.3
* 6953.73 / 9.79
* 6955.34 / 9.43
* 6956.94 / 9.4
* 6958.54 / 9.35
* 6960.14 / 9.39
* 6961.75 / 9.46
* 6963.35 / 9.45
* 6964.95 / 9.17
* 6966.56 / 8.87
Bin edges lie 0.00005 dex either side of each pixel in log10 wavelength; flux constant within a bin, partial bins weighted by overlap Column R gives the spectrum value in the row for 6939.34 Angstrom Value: 9.17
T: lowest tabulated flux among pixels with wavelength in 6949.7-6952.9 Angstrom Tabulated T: 10.3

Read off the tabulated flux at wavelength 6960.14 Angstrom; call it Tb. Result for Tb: 9.39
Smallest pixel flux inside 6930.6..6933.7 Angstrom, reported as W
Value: 9.66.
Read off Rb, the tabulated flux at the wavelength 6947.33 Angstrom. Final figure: 9.43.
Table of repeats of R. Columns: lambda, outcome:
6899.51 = 9.59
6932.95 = 9.66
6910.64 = 9.37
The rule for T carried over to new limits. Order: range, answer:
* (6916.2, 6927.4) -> 8.56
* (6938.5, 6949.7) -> 9.17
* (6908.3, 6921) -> 8.2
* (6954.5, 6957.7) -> 9.4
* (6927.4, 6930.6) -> 9.6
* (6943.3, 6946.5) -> 9.47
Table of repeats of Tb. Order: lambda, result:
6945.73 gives 9.47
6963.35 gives 9.45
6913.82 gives 8.37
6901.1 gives 9.58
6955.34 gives 9.43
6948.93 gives 9.7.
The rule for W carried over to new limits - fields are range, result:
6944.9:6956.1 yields 9.43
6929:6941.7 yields 9.05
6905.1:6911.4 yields 9.37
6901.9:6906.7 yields 9.62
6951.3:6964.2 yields 9.35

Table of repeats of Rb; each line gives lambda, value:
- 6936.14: 9.05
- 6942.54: 9.7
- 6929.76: 9.72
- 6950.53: 10.3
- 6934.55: 9.32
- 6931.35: 9.71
